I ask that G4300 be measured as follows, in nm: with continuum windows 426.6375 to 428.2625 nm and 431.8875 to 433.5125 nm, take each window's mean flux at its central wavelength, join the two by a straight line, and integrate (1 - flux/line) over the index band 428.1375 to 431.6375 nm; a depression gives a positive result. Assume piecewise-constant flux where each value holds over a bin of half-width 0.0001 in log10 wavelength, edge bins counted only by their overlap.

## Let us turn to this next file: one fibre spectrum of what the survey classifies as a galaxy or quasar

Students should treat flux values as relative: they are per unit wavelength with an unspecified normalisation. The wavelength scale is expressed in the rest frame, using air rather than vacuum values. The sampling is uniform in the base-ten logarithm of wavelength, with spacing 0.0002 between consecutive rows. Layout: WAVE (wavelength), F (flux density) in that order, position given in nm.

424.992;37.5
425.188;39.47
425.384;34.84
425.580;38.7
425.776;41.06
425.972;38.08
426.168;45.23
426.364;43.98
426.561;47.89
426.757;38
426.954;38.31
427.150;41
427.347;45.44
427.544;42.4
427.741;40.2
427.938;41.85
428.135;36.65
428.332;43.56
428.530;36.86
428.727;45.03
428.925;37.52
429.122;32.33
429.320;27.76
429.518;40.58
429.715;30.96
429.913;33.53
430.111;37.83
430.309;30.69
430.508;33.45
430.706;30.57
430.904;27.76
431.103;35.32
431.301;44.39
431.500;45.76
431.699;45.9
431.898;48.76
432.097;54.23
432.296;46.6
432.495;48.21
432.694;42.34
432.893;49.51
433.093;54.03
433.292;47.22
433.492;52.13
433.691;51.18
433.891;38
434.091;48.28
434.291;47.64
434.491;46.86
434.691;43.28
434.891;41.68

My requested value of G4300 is 0.65 nm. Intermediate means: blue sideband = 40.7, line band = 36.2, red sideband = 49.1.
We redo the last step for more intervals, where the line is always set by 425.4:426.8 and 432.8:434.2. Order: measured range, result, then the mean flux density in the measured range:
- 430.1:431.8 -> 0.35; 36.8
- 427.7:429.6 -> 0.25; 38.1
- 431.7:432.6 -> -0.03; 49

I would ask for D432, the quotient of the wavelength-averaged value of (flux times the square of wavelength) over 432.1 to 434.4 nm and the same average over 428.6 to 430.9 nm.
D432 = 1.42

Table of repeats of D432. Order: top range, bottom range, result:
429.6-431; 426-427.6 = 0.77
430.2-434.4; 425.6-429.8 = 1.13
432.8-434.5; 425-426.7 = 1.23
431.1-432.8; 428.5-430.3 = 1.32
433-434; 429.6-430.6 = 1.47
